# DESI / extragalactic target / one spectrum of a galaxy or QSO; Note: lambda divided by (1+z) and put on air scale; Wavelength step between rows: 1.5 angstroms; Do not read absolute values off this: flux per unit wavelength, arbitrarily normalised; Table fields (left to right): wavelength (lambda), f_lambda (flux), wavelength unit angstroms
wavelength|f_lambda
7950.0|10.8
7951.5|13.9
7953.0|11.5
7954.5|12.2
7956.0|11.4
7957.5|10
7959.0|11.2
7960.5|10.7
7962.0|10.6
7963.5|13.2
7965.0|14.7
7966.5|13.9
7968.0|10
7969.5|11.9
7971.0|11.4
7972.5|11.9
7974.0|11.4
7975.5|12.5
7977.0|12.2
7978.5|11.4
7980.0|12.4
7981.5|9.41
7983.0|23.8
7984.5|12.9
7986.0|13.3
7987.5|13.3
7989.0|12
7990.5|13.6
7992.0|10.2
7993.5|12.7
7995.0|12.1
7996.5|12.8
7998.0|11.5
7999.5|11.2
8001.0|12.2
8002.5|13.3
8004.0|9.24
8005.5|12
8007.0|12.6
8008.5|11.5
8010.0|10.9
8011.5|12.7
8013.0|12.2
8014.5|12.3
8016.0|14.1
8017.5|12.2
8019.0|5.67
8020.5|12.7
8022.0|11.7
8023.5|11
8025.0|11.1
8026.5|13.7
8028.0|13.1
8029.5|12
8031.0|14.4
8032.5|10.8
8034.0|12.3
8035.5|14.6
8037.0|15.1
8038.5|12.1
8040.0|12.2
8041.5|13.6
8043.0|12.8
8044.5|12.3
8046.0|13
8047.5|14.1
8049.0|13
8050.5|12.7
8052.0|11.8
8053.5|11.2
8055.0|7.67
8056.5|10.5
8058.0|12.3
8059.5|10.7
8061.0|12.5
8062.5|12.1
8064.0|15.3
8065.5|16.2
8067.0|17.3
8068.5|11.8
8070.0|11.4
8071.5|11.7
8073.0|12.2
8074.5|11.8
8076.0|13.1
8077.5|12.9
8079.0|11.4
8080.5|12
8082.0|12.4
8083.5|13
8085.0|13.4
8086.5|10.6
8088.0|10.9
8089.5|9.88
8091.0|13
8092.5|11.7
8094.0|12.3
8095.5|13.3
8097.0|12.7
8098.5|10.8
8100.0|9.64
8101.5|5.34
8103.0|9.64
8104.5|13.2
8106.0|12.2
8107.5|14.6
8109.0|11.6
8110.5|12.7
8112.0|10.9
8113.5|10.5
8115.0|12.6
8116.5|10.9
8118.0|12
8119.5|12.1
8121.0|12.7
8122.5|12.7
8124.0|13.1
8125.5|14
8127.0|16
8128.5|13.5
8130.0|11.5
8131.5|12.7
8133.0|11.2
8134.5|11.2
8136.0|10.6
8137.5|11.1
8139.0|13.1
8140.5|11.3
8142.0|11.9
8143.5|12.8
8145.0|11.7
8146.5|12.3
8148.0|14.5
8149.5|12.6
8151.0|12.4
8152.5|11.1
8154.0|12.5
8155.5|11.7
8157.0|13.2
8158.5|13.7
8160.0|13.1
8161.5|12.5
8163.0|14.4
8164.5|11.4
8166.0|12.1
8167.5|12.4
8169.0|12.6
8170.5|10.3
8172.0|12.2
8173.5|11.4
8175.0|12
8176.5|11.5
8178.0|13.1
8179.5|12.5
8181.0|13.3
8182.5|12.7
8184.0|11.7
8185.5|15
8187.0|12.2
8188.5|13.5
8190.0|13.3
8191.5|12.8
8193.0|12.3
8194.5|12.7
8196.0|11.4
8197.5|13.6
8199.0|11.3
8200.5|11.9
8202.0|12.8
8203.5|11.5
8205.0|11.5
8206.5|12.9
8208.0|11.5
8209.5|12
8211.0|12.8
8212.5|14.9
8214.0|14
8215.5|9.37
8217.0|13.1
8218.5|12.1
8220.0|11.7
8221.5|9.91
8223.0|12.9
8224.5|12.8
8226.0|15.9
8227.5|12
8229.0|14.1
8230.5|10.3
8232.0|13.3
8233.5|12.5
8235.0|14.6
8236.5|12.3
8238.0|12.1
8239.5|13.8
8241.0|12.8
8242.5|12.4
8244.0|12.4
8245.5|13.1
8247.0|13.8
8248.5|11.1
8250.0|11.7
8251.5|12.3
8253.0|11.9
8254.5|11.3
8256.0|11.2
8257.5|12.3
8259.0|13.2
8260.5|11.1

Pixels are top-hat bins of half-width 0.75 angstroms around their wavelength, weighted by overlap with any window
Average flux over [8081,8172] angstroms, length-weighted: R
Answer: 12.1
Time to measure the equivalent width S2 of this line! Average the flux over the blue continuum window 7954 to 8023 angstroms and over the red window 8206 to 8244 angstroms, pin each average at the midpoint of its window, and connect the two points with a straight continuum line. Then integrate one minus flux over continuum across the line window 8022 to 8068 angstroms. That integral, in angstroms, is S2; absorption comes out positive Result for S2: -1.7 angstroms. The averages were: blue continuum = 12.1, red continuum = 12.6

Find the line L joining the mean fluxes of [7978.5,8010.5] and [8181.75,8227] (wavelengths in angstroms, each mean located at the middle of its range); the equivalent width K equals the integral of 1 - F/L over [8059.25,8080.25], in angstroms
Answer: -0.7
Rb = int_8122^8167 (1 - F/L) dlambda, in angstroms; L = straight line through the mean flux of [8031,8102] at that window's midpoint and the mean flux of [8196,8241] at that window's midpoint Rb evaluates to -0.5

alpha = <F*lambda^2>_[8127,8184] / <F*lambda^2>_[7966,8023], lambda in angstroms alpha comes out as 1.1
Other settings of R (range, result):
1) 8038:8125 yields 12.1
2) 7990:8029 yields 11.8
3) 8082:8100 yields 11.9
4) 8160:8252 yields 12.5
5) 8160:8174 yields 12.2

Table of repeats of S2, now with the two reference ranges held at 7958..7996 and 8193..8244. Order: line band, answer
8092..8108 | 1.5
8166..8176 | 0.5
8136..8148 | 0.4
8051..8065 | 0.9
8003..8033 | 1.6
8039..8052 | -0.4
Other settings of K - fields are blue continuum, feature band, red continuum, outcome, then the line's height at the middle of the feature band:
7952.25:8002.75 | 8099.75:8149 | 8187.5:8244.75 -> 1.7 angstroms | 12.5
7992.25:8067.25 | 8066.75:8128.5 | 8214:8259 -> 1.3 angstroms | 12.3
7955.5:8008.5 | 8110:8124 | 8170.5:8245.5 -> 0.5 angstroms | 12.4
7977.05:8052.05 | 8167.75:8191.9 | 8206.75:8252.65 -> 0.1 angstroms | 12.6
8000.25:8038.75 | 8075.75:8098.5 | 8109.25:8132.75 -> 0.5 angstroms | 12.4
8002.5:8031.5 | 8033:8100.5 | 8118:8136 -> -0.9 angstroms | 12.2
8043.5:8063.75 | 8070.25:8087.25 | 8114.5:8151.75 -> -0.2 angstroms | 12.1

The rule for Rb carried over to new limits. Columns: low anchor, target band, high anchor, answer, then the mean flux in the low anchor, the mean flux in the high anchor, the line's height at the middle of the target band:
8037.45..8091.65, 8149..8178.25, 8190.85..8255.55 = 0.3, 12.4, 12.4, 12.4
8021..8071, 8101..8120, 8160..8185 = 1.5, 12.6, 12.3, 12.5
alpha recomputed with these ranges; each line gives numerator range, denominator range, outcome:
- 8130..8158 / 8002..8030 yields 1.06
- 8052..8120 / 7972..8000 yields 0.96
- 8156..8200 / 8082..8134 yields 1.07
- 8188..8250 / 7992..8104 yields 1.08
